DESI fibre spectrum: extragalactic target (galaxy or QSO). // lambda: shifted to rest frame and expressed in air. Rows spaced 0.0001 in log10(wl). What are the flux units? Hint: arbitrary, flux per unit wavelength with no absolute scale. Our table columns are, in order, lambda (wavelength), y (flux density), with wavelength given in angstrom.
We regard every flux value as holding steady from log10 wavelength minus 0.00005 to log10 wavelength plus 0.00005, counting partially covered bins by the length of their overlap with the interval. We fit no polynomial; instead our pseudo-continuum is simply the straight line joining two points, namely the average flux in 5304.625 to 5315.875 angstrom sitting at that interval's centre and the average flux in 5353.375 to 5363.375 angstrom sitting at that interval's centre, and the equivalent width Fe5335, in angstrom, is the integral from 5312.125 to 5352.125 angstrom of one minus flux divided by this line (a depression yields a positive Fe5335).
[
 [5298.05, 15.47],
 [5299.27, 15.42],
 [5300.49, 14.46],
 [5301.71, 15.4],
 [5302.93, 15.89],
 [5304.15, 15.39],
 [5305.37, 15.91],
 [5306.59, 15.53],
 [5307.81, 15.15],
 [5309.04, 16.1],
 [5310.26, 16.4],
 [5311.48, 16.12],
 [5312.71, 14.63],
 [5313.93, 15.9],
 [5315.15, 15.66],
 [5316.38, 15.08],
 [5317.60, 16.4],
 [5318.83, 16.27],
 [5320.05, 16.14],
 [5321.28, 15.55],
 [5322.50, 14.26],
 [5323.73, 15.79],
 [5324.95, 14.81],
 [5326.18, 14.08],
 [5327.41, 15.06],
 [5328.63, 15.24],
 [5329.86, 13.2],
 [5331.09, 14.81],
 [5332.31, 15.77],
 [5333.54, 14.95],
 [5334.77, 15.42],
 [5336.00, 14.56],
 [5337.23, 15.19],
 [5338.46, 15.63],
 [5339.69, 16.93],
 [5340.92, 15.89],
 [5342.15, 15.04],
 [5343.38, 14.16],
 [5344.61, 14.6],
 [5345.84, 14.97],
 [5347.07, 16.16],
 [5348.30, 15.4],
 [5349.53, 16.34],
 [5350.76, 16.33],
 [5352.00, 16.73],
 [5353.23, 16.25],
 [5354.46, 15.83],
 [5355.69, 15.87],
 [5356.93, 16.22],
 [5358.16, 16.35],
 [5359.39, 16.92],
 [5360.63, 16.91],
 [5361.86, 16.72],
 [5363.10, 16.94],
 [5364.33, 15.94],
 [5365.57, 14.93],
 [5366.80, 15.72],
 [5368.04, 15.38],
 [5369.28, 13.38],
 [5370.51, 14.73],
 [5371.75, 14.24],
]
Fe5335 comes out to 1.72 angstrom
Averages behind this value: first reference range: 15.7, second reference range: 16.4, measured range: 15.3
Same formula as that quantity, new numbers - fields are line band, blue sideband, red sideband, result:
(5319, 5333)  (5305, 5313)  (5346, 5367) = 0.8 angstrom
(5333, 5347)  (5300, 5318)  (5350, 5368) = 0.6 angstrom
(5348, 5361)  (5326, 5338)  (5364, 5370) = -1.2 angstrom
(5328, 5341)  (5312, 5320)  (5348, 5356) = 0.6 angstrom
